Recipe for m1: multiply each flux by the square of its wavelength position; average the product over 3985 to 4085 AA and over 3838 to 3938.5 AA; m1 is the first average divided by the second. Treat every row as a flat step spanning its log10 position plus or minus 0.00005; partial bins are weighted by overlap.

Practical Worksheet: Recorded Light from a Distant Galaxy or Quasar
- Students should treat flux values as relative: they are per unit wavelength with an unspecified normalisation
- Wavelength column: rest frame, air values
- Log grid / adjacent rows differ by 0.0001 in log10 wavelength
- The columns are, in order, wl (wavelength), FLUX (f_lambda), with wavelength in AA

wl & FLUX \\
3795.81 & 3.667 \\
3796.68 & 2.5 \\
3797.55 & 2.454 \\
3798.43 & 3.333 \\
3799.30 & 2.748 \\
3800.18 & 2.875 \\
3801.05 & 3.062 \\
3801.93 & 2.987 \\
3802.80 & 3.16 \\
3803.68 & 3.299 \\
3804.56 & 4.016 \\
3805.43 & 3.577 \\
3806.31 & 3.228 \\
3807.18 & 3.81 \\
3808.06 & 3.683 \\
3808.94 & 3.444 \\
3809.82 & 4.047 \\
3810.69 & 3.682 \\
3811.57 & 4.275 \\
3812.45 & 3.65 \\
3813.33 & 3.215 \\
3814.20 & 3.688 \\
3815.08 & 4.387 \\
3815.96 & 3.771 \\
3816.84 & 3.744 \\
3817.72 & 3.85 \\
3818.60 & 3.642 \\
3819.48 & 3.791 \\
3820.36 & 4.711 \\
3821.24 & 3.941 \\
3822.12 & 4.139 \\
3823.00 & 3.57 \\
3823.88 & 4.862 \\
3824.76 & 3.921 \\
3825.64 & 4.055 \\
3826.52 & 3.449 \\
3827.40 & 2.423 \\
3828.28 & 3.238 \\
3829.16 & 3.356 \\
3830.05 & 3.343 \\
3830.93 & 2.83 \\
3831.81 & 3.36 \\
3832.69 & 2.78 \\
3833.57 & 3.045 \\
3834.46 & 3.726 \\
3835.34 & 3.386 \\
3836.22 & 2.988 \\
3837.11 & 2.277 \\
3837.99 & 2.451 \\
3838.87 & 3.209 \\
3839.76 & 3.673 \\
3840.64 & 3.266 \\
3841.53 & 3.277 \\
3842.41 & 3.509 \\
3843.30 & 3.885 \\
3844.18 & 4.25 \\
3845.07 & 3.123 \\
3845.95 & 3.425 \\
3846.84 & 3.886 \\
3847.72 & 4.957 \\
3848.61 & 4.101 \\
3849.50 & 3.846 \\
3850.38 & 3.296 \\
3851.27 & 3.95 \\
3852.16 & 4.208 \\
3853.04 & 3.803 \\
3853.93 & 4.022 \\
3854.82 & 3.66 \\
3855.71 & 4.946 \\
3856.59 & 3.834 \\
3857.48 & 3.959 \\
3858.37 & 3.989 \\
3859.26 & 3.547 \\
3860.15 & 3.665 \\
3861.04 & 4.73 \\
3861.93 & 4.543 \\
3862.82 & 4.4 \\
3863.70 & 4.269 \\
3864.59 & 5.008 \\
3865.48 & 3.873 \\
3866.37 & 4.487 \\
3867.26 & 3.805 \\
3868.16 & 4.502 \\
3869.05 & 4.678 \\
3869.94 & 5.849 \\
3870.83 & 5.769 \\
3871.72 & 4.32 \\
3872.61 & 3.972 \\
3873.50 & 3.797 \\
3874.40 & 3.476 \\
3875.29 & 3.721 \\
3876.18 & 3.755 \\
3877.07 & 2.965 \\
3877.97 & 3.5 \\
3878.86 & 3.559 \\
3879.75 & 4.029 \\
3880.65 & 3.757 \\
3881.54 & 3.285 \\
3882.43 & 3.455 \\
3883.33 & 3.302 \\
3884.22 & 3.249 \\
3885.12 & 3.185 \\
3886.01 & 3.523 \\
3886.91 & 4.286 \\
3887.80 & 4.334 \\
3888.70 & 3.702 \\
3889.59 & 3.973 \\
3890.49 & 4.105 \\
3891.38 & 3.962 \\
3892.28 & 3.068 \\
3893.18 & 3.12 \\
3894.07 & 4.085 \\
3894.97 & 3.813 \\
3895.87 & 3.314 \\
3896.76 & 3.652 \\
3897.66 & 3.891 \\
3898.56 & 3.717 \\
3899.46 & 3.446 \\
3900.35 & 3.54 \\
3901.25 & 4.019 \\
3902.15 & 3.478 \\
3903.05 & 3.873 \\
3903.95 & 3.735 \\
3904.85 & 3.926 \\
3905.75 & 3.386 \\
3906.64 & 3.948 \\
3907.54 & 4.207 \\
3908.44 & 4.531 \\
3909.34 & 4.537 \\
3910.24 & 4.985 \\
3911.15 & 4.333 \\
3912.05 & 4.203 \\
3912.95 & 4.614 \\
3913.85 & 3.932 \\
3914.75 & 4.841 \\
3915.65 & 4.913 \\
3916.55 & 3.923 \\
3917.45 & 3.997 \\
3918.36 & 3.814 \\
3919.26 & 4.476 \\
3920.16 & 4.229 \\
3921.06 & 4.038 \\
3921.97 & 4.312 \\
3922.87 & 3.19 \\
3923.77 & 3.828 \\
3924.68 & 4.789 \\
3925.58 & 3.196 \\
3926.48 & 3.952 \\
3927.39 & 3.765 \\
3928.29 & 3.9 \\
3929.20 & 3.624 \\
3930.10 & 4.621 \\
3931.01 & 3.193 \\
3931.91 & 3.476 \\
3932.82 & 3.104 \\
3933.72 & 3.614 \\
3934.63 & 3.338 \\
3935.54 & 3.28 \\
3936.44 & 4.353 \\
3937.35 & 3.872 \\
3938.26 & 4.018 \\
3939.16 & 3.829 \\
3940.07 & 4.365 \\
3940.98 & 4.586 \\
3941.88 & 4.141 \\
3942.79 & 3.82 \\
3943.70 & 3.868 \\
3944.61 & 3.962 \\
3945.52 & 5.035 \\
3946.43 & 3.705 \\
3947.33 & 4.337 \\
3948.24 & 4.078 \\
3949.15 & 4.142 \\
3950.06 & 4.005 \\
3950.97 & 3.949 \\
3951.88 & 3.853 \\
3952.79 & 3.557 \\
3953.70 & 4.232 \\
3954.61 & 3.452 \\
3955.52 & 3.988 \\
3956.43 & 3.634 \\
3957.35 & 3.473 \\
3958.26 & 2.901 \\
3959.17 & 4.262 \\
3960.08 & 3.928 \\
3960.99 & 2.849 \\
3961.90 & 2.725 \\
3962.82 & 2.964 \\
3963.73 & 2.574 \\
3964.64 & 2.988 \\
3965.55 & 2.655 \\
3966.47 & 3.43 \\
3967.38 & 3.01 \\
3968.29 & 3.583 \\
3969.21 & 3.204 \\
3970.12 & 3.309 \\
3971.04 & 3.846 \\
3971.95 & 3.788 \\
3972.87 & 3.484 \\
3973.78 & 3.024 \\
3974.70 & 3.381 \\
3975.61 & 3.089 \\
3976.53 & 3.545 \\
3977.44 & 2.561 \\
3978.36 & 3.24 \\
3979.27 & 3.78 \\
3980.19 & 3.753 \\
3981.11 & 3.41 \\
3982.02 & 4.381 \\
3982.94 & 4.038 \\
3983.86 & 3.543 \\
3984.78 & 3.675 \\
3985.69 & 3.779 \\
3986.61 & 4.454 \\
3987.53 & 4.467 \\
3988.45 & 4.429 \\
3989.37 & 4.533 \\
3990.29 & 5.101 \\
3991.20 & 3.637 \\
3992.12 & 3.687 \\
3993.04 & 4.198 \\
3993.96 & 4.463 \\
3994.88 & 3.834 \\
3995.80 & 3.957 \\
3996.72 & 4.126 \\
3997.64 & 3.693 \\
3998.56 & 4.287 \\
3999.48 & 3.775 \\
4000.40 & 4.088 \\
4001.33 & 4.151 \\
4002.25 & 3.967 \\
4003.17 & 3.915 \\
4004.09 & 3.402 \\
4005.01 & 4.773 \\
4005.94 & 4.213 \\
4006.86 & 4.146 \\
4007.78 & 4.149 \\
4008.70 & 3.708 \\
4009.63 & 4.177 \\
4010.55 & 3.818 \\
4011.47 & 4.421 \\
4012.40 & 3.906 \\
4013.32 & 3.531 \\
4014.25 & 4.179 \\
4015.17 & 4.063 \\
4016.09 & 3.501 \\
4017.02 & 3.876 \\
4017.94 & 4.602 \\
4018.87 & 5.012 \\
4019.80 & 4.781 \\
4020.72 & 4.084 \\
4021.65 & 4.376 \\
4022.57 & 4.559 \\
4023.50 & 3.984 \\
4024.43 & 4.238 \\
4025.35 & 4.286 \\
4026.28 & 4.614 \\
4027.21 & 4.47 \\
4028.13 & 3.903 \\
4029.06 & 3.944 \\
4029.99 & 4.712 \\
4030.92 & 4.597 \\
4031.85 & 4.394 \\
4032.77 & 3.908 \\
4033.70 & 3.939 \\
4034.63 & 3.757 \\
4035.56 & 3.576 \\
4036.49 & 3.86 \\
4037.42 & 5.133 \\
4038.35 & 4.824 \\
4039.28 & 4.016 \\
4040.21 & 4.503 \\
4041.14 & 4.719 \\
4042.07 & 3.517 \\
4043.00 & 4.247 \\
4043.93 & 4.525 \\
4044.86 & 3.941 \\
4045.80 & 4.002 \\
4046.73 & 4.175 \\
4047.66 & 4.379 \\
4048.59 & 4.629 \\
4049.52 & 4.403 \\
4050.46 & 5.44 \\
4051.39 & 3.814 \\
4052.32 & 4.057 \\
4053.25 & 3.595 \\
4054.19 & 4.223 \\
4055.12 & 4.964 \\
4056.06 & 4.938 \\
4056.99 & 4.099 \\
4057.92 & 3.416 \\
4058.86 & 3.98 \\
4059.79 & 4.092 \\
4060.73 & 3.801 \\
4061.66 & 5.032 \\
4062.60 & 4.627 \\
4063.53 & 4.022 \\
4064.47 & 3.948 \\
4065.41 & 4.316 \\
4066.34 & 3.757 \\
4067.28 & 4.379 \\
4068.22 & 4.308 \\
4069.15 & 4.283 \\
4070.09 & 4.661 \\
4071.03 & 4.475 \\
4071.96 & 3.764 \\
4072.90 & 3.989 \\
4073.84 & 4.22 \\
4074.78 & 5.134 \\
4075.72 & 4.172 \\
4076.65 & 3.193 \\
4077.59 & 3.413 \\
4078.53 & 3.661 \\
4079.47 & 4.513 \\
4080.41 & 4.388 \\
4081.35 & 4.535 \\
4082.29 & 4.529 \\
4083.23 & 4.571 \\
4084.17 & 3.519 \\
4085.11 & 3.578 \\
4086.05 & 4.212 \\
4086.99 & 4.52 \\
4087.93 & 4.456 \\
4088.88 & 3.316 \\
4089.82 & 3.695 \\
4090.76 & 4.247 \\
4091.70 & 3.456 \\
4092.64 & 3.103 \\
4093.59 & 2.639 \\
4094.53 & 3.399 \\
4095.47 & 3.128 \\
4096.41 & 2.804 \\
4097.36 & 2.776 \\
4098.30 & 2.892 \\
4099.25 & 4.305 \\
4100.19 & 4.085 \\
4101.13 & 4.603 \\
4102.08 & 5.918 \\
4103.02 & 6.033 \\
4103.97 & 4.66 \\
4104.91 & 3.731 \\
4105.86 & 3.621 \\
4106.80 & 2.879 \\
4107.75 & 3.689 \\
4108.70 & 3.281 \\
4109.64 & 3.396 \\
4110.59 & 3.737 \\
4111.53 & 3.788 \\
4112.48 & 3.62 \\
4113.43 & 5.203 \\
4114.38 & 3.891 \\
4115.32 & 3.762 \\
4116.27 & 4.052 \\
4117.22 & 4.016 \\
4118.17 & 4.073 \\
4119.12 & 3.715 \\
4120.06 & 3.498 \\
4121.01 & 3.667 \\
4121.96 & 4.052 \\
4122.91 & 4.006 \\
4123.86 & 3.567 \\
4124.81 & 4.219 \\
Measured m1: 1.15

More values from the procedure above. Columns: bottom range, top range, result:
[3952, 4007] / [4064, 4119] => 1.13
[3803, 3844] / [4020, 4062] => 1.34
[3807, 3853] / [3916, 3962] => 1.13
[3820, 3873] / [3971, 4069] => 1.16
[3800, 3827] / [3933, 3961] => 1.12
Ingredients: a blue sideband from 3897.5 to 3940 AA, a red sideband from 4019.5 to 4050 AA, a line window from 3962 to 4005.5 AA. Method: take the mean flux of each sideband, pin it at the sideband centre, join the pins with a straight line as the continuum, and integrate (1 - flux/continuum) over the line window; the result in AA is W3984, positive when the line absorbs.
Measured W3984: 4.4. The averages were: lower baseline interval 3.96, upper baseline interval 4.27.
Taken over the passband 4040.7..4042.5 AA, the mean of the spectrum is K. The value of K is 4.12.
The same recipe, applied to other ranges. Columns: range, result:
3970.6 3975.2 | 3.5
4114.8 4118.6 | 3.97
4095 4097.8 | 2.9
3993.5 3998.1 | 4.01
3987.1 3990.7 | 4.62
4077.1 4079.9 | 3.84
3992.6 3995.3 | 4.17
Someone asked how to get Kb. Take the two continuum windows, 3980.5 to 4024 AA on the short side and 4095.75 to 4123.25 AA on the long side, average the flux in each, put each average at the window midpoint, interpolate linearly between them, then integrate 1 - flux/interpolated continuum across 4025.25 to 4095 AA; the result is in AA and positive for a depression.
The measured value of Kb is -2.6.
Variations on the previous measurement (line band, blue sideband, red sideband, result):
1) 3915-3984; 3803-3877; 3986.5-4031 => 5.6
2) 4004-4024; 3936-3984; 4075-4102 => -2.4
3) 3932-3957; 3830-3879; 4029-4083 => 0.6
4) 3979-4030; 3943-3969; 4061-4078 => -3.3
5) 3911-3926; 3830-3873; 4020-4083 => -0.6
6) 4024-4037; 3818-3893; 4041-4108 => -0.4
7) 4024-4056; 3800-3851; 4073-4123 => -3.7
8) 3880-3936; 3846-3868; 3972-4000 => 2.1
